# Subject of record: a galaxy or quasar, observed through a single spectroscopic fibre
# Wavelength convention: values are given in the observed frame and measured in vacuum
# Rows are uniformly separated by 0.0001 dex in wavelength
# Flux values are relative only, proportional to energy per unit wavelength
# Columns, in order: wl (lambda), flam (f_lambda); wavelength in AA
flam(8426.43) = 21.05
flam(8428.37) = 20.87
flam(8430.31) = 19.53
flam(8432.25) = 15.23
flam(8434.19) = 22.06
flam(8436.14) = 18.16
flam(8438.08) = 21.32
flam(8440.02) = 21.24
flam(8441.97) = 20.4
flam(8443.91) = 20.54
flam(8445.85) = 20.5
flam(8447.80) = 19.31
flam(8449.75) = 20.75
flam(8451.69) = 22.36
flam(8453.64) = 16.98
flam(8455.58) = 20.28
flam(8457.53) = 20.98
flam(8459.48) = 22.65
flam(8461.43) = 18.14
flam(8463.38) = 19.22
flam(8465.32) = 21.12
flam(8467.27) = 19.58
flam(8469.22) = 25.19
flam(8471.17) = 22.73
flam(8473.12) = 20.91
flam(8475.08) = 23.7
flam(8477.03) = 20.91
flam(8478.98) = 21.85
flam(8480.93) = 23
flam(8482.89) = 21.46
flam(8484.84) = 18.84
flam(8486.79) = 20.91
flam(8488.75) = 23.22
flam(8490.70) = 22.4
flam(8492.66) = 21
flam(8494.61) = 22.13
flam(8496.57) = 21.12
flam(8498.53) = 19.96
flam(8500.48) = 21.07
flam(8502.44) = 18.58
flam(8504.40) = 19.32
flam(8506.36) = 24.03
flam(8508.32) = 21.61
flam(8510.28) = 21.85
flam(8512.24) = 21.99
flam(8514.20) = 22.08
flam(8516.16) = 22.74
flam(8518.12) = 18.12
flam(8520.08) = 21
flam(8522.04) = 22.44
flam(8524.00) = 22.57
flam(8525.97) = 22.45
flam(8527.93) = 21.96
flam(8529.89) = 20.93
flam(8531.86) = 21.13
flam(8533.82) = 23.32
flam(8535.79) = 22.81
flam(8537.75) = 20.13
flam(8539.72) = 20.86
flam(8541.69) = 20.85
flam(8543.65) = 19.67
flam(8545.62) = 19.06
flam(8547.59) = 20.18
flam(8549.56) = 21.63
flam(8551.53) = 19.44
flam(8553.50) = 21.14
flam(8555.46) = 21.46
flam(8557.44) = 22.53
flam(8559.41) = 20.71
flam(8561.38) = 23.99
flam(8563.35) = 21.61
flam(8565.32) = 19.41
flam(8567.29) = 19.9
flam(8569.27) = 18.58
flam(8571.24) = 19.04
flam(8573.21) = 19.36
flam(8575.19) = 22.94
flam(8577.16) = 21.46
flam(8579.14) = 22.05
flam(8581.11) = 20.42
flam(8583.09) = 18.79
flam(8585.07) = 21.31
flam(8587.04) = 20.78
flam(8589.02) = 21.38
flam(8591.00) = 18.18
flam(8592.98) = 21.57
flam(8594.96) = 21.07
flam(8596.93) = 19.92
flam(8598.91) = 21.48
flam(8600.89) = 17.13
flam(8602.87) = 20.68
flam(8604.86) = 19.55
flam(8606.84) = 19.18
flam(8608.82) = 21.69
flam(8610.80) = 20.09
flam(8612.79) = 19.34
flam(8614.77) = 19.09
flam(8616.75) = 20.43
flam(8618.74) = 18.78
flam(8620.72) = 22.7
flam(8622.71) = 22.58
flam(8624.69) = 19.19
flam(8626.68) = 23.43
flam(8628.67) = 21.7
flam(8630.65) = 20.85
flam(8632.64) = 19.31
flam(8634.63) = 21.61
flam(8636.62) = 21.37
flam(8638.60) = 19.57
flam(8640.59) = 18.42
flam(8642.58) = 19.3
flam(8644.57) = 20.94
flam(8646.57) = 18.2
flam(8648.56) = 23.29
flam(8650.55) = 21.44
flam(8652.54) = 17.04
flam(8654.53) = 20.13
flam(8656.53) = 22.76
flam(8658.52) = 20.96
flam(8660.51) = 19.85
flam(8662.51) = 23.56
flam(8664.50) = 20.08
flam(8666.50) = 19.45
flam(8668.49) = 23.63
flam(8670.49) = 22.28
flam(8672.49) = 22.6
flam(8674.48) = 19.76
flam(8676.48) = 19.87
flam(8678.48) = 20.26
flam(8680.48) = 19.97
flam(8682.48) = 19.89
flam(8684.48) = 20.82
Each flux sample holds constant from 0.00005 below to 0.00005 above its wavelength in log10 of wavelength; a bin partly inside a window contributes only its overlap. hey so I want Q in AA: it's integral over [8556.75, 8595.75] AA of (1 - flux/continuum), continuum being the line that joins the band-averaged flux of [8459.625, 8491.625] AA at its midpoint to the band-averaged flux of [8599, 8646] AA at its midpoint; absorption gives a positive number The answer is -0.1 AA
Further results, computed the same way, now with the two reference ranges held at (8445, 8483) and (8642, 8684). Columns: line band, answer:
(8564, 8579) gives 0.5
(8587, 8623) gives 1.0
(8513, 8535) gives -0.8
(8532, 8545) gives -0.2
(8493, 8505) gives 0.3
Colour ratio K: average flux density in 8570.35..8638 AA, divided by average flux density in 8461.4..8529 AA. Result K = 1.0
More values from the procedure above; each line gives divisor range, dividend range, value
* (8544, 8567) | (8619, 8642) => 1.00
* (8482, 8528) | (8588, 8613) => 0.94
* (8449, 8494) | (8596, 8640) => 0.96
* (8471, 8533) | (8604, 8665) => 0.96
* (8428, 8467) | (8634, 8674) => 1.04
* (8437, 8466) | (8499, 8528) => 1.05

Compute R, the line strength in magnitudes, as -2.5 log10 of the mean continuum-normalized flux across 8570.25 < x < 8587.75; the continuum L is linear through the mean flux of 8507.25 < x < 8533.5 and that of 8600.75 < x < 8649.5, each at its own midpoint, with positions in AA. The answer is 0.01 mag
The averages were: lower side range 21.7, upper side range 20.4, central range 20.7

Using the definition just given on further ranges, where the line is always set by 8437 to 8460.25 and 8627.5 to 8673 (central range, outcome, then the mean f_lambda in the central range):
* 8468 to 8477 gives -0.109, 22.8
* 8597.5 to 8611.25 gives 0.042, 20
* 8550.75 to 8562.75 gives -0.046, 21.6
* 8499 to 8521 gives -0.024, 21.1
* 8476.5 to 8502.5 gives -0.034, 21.3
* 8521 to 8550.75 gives -0.033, 21.3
